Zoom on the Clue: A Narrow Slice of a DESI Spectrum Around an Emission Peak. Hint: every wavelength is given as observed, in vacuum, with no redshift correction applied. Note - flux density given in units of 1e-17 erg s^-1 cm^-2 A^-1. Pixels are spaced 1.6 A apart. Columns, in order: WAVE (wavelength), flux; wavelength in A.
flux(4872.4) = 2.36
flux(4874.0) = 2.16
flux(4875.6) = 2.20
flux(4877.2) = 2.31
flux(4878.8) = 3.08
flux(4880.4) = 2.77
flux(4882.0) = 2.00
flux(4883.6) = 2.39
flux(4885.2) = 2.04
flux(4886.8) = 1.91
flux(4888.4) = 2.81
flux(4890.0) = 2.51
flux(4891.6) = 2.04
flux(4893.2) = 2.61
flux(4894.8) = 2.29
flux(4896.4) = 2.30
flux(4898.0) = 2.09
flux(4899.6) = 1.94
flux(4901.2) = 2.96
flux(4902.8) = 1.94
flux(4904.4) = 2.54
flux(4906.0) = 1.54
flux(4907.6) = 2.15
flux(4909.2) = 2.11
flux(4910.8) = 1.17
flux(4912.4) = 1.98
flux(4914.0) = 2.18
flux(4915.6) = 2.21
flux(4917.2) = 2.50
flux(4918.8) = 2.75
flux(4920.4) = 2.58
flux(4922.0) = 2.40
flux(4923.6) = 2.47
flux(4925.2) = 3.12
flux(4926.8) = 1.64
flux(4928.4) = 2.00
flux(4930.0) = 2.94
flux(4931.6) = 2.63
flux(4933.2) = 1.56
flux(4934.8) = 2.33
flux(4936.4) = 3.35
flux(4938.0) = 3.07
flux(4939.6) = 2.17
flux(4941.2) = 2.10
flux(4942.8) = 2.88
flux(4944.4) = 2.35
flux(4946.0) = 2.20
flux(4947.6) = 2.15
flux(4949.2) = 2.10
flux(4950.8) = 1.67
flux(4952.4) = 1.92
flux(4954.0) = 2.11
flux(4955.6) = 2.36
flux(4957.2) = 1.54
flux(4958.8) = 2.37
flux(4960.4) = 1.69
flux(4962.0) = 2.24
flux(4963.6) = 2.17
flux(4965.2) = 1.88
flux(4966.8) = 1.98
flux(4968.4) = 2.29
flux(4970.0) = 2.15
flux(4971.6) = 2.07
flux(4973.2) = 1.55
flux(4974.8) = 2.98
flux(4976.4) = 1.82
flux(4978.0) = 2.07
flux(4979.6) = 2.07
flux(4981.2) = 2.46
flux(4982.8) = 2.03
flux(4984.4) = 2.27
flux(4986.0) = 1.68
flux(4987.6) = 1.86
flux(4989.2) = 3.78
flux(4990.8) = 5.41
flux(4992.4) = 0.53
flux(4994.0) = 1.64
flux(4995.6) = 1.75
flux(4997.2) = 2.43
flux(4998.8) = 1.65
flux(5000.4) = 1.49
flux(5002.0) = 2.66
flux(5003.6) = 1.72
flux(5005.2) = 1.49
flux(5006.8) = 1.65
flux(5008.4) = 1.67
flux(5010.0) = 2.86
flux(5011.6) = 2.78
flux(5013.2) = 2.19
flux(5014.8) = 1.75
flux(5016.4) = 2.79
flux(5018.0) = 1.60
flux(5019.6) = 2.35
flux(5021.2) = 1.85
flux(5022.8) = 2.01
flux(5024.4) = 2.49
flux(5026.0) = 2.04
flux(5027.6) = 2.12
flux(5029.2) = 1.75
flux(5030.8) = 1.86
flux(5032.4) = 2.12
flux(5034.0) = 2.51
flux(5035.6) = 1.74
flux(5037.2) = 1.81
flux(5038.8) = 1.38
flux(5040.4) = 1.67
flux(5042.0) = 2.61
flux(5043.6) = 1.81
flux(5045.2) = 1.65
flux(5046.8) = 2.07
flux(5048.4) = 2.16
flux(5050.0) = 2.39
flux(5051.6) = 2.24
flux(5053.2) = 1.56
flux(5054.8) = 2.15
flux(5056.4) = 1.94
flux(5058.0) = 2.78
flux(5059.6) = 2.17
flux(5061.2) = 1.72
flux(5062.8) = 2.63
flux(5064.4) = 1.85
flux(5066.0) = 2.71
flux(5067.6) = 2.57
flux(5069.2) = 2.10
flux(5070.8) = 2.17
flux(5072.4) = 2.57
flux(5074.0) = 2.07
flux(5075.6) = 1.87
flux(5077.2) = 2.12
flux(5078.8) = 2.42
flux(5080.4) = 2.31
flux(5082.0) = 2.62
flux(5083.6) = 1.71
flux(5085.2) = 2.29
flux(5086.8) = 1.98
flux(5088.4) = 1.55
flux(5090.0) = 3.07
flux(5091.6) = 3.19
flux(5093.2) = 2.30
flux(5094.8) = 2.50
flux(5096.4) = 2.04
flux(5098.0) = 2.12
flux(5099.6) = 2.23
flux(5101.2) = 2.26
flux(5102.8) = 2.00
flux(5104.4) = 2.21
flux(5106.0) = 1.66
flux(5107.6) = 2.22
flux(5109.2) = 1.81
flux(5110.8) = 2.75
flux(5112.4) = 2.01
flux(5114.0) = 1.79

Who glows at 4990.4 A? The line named H-gamma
